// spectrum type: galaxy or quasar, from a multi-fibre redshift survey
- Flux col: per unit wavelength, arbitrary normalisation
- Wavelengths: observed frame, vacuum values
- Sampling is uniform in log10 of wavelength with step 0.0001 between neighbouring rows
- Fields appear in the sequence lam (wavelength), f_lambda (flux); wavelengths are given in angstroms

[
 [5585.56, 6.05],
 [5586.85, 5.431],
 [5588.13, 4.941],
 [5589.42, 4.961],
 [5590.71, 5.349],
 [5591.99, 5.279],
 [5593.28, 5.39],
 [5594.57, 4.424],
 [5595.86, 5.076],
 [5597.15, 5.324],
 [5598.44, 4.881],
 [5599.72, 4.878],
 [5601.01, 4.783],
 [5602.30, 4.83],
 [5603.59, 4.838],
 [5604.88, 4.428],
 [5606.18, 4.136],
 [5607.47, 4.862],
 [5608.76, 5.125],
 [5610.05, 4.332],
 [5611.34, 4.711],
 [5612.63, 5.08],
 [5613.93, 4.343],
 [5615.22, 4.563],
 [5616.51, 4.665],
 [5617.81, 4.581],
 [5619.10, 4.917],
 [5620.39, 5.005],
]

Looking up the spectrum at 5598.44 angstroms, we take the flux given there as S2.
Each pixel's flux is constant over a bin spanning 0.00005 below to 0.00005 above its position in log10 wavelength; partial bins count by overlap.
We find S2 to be 4.881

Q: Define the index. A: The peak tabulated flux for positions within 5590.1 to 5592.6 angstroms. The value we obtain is 5.349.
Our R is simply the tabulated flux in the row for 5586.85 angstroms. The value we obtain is 5.431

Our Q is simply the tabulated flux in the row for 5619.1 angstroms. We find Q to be 4.917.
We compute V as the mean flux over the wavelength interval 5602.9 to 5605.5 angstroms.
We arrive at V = 4.64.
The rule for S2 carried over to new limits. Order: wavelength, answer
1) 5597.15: 5.324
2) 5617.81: 4.581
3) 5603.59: 4.838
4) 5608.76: 5.125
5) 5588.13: 4.941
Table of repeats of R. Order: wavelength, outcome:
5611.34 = 4.711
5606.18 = 4.136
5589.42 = 4.961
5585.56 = 6.05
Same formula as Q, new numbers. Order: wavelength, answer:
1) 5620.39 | 5.005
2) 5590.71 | 5.349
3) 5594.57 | 4.424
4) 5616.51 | 4.665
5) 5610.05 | 4.332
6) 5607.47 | 4.862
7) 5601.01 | 4.783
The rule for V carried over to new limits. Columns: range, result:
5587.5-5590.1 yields 4.94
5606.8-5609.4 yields 4.99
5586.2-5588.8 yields 5.18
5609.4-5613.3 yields 4.7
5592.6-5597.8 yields 5.05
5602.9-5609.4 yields 4.67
